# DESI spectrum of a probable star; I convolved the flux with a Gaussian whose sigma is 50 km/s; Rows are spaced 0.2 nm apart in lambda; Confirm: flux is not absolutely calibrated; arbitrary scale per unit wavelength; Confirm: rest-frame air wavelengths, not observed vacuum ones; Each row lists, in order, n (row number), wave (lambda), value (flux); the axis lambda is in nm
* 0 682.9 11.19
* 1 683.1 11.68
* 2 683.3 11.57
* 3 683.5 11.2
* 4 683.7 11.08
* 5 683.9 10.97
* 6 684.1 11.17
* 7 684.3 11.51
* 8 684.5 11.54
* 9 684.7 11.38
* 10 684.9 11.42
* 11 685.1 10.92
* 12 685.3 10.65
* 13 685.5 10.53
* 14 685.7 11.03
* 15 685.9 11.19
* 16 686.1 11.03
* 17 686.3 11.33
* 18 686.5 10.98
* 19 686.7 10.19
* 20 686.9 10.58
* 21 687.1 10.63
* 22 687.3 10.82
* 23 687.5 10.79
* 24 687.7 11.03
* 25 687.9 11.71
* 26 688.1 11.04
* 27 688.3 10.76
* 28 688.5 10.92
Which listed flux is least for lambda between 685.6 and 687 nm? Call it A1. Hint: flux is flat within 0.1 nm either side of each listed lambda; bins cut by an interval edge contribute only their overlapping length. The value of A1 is 10.19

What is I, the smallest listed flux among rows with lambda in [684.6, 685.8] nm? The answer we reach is 10.53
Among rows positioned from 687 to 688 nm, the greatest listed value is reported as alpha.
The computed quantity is 11.71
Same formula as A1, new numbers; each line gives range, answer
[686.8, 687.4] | 10.58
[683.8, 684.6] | 10.97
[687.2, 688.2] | 10.79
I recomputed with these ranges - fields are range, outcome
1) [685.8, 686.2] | 11.03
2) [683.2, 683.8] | 11.08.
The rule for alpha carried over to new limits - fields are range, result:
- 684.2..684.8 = 11.54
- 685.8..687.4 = 11.33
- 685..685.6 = 10.92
